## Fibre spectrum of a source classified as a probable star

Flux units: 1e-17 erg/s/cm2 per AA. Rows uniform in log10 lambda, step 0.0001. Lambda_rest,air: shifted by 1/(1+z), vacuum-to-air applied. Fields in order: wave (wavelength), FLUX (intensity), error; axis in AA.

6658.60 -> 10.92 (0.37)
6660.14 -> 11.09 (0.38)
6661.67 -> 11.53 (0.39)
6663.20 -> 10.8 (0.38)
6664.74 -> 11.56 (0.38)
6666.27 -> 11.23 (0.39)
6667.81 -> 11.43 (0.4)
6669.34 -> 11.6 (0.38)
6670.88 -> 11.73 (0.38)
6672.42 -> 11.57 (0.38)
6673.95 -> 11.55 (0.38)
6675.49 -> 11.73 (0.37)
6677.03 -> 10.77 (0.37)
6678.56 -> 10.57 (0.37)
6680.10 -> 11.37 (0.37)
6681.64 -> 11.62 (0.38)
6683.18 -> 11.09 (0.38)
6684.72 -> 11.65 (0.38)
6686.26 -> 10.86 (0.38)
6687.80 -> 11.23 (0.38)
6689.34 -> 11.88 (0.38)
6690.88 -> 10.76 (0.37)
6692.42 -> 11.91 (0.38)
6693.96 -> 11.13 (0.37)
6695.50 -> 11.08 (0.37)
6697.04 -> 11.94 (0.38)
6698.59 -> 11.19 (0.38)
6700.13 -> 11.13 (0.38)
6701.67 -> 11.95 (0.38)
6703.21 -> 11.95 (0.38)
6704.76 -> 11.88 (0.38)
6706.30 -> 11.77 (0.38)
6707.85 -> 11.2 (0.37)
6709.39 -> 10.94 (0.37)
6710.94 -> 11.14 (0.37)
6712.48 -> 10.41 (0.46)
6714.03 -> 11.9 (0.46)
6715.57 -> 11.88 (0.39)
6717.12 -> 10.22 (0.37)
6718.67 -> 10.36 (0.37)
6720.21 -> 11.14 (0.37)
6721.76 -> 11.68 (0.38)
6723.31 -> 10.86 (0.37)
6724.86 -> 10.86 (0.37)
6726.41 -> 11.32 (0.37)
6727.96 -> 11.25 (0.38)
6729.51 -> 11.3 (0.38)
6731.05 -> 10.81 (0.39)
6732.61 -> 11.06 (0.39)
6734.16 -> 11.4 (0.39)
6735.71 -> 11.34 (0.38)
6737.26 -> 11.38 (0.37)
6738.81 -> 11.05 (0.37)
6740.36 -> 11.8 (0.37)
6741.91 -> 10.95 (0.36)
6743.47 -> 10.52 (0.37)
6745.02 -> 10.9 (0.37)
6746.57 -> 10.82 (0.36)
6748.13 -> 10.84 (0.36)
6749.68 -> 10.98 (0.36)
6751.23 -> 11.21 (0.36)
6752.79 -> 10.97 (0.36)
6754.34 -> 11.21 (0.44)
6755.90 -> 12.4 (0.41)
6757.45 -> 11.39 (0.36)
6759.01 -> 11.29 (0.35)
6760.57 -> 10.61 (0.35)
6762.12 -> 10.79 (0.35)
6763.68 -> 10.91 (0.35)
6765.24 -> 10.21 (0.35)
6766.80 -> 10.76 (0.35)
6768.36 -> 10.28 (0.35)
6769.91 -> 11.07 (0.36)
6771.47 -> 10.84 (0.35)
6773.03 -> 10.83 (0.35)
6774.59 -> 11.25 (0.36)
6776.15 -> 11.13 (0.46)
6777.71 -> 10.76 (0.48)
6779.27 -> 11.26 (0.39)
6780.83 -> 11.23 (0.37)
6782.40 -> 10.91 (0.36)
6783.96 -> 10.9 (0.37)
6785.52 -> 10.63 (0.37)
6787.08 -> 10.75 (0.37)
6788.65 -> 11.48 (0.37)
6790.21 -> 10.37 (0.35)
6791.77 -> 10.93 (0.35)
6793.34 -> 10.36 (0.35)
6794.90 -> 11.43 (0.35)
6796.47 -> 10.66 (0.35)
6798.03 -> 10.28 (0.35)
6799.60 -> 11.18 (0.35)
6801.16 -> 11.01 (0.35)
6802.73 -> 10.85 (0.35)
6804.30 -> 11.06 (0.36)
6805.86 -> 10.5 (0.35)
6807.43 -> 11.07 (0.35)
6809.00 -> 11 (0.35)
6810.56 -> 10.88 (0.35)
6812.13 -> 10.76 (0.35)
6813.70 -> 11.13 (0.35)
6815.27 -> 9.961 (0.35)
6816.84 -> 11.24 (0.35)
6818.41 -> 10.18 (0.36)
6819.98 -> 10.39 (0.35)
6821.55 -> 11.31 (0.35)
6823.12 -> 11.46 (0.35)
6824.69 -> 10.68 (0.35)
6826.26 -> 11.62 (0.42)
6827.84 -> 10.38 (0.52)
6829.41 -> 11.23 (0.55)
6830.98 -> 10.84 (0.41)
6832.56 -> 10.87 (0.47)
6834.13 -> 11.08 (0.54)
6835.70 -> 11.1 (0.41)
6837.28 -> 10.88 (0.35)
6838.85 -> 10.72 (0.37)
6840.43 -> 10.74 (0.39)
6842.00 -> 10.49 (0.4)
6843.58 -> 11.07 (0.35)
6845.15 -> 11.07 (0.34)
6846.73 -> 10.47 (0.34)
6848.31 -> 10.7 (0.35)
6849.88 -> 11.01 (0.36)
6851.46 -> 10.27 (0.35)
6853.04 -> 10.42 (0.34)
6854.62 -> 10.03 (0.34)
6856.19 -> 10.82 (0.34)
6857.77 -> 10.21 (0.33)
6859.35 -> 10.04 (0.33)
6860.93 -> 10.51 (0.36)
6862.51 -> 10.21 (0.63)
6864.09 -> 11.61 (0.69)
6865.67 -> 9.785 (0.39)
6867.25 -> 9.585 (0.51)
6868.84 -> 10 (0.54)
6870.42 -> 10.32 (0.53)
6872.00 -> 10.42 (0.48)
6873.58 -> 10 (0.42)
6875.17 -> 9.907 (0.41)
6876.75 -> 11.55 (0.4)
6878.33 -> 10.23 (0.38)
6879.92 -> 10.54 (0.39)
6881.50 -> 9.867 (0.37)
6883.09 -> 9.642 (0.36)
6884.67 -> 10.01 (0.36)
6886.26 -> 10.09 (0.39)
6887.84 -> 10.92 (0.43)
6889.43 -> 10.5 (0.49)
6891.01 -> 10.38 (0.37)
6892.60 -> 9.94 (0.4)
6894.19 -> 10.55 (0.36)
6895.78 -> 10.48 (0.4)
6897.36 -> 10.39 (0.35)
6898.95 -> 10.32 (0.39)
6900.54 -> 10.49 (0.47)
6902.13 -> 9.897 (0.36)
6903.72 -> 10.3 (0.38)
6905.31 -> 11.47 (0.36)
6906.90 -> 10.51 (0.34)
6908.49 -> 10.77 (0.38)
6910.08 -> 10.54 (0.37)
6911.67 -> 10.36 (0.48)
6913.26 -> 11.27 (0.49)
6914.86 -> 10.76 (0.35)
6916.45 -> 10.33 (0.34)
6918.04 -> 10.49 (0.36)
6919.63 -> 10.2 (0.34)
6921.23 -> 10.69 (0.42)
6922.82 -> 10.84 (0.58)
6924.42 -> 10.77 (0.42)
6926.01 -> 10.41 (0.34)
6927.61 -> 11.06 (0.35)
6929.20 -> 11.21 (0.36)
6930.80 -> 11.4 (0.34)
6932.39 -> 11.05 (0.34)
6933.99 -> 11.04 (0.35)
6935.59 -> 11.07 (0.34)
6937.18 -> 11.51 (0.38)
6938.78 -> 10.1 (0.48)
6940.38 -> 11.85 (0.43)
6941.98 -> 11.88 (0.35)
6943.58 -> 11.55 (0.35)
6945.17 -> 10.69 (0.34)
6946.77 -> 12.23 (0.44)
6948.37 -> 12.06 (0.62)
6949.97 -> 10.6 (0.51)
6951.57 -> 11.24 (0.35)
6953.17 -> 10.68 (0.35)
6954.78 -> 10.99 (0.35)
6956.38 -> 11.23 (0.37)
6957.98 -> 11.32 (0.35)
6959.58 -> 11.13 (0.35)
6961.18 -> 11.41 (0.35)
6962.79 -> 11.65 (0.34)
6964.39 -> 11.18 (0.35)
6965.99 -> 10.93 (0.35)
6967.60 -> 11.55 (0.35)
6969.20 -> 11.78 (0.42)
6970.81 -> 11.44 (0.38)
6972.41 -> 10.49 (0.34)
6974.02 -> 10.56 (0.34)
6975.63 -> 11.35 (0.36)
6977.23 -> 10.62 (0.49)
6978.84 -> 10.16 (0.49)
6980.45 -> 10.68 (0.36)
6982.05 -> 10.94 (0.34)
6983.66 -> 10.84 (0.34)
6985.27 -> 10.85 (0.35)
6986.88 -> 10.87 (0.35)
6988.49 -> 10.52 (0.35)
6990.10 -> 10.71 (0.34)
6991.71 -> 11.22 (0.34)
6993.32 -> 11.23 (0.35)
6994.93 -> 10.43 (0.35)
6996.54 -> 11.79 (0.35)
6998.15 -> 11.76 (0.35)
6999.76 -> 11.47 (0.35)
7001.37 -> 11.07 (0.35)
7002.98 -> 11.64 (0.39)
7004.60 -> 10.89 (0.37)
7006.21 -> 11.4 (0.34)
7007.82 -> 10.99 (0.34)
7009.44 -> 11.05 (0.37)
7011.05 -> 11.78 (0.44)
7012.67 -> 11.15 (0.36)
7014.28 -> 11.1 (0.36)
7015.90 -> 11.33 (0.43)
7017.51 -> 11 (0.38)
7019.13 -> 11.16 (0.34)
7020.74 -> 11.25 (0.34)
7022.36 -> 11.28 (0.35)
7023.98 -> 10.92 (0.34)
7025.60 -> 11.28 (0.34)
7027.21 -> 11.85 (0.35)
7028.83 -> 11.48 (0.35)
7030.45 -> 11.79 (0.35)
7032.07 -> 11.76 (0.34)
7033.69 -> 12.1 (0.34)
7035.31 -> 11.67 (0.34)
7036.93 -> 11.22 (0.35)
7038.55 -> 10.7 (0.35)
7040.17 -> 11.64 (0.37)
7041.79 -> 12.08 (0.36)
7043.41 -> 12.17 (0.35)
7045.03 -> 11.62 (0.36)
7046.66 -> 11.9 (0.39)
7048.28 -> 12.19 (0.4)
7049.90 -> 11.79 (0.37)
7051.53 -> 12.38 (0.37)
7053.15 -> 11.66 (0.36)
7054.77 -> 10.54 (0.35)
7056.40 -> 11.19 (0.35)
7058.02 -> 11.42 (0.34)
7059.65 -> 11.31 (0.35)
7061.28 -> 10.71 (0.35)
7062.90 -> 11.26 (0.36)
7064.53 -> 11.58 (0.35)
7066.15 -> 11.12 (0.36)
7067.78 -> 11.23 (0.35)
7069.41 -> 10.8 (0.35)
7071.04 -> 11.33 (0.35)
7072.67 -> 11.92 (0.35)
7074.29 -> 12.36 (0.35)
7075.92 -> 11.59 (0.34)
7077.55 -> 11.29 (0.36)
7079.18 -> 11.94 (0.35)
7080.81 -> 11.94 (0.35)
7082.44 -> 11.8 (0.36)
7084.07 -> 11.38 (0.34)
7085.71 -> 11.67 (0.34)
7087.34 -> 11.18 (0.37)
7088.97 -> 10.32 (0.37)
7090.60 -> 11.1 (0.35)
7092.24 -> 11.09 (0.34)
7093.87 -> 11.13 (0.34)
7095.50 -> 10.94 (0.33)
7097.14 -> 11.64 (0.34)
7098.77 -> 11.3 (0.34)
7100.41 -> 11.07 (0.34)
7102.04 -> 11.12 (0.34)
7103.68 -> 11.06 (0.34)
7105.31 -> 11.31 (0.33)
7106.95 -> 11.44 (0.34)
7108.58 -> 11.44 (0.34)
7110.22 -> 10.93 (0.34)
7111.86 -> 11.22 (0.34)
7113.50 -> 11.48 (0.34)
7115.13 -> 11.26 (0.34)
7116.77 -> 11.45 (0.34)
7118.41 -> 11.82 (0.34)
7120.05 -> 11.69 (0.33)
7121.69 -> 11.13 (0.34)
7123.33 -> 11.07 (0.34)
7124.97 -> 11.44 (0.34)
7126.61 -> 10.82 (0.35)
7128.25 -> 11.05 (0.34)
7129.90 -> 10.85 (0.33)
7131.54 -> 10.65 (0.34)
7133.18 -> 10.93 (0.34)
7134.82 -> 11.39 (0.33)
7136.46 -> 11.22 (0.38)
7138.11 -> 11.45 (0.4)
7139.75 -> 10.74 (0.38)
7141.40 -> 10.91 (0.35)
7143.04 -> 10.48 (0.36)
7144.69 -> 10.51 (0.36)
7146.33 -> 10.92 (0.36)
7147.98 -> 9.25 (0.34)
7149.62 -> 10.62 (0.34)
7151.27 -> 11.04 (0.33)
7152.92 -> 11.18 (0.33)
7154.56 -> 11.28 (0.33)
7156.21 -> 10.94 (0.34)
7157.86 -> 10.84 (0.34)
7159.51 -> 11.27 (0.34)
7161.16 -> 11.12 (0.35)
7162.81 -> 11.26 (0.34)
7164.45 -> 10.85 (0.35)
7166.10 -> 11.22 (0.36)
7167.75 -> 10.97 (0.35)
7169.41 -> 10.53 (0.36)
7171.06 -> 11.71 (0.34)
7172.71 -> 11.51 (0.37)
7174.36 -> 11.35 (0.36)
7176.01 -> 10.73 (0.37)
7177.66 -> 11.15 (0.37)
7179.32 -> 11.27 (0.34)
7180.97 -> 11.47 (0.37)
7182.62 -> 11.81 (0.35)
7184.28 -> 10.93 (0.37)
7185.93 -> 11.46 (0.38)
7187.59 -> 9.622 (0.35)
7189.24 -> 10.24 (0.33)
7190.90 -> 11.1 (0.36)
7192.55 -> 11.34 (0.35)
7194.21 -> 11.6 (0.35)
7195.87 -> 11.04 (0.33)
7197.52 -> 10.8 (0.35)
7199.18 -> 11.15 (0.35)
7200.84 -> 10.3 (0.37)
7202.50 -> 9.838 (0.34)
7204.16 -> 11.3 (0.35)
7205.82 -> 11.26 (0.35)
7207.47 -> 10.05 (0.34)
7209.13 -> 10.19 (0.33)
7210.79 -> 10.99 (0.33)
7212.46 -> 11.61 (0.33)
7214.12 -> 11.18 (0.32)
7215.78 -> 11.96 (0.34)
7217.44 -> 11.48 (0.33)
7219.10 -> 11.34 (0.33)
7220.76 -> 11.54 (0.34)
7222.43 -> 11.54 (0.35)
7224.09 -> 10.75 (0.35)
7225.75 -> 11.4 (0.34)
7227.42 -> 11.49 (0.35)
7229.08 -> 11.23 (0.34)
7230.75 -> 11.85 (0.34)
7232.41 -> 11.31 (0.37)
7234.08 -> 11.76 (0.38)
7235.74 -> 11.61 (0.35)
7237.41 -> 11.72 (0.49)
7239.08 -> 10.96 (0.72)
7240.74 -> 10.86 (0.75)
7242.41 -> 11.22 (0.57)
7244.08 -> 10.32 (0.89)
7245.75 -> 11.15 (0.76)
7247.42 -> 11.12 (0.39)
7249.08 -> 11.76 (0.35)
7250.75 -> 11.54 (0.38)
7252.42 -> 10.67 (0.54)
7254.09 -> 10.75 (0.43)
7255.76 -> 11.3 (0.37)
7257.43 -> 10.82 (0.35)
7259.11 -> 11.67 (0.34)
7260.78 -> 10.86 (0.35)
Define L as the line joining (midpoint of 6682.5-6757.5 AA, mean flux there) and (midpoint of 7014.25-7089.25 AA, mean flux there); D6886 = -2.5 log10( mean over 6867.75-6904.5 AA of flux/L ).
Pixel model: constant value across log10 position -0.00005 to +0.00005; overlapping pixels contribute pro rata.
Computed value 0.11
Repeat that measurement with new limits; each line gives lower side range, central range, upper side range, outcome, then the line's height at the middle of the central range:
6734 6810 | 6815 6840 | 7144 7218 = 0.01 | 11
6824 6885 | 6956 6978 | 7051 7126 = -0.03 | 10.9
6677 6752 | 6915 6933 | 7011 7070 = 0.06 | 11.4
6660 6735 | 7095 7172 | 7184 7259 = 0.01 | 11.1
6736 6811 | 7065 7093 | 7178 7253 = -0.03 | 11.1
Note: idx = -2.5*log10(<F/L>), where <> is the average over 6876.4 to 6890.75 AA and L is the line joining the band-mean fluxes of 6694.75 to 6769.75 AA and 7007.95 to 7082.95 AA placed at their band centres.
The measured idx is 0.10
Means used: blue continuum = 11.1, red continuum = 11.5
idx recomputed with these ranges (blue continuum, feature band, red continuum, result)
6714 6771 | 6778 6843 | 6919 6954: 0.02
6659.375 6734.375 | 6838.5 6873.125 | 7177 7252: 0.08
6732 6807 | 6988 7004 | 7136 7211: -0.02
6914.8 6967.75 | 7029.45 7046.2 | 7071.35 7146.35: -0.05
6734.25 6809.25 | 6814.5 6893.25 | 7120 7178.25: 0.04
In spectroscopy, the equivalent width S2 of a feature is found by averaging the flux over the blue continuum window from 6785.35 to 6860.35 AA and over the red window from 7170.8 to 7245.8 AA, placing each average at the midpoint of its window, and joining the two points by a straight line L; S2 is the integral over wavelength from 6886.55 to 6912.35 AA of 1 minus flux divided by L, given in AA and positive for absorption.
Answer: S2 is 0.89 AA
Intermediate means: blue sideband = 10.8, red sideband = 11.1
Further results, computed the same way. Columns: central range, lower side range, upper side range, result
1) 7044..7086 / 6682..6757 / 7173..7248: -1.4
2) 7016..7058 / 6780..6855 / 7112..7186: -2.1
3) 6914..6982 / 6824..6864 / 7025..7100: 0.2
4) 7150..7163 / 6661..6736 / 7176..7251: 0.1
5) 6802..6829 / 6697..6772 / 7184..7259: 0.7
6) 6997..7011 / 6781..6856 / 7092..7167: -0.4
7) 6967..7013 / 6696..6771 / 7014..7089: 1.4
